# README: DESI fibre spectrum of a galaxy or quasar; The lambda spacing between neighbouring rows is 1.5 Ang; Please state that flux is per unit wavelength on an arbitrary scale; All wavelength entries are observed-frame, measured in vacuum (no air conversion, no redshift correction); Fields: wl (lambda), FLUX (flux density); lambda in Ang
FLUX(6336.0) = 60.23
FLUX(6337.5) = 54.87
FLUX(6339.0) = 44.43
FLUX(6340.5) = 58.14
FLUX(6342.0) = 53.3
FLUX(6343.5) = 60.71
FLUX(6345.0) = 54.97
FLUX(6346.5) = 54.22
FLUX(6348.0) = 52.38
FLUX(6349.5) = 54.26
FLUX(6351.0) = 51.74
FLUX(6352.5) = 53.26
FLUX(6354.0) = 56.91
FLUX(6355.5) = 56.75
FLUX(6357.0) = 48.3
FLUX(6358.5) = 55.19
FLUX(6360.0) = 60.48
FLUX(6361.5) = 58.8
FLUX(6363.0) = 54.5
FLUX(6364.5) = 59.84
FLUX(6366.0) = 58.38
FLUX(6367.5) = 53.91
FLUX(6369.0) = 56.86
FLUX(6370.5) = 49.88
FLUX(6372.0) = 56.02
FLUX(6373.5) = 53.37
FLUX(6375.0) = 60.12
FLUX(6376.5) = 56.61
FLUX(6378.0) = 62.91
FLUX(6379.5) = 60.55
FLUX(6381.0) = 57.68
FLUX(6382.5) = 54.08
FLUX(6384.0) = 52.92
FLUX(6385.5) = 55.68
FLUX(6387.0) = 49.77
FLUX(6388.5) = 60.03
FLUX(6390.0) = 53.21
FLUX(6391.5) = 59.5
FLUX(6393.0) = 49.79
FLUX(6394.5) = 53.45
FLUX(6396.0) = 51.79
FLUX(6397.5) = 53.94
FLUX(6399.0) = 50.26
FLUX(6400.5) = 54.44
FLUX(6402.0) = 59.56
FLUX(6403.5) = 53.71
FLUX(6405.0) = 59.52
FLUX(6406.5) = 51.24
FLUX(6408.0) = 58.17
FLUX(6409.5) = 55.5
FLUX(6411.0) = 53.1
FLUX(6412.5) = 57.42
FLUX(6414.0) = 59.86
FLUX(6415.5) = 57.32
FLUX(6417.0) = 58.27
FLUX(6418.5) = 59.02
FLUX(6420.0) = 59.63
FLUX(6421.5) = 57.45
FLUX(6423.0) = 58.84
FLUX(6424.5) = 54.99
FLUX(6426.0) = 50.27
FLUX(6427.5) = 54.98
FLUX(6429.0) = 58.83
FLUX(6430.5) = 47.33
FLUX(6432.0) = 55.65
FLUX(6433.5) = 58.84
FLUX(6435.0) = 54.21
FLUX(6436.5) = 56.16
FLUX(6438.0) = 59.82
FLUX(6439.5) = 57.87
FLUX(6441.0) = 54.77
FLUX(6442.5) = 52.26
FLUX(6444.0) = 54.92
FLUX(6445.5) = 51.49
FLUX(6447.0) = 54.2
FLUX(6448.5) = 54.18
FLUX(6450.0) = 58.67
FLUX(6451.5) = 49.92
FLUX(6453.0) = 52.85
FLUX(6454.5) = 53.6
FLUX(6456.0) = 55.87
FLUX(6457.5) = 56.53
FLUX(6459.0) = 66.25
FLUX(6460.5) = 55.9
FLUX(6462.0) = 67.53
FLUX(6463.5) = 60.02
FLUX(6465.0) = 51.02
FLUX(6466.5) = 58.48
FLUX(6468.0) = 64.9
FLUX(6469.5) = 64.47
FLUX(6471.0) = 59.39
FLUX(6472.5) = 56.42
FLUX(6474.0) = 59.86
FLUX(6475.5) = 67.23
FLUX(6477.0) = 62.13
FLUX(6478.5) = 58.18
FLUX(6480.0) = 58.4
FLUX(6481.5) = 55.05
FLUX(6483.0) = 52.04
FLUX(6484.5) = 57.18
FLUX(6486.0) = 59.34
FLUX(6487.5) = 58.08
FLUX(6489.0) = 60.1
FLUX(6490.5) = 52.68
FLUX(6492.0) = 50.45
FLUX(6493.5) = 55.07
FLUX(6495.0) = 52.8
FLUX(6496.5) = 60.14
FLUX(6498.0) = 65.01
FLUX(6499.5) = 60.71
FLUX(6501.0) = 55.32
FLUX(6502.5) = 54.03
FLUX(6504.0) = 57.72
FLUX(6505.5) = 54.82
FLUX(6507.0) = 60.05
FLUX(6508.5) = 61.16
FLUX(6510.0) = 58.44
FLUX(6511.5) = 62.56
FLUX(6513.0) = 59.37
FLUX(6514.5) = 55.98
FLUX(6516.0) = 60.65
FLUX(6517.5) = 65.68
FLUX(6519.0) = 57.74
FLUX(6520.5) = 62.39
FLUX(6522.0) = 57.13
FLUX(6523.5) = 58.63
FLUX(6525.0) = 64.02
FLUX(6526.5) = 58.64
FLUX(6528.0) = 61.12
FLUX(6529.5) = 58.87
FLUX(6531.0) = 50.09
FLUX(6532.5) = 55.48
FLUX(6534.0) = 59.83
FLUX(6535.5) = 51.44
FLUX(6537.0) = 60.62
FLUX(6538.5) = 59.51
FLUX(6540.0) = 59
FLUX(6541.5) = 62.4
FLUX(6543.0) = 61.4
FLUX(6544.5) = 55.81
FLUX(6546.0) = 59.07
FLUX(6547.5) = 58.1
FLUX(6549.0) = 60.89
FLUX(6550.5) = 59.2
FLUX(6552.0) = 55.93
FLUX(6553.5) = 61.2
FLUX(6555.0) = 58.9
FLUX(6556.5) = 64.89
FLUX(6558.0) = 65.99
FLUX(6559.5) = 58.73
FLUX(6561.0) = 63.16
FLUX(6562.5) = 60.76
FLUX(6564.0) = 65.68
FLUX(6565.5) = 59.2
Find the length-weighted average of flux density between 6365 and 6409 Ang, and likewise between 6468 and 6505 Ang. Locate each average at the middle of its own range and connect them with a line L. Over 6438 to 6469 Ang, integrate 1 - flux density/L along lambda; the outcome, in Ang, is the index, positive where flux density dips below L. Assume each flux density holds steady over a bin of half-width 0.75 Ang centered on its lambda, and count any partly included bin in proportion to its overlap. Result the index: 0.3 Ang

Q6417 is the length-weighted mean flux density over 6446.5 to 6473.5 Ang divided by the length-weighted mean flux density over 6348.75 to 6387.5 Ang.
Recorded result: 1.0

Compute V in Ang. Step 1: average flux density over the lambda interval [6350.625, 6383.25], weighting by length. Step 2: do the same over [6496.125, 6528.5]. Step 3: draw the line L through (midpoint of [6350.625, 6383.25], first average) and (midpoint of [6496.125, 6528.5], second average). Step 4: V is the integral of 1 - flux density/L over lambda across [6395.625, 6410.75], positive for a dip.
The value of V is 0.6 Ang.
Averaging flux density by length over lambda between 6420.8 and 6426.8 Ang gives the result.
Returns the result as 55.4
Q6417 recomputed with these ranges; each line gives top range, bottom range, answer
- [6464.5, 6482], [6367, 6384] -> 1.06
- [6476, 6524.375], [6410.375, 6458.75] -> 1.04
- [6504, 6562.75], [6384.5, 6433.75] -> 1.07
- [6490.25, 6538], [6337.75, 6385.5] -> 1.05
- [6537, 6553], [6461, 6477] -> 0.97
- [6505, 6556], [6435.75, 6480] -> 1.02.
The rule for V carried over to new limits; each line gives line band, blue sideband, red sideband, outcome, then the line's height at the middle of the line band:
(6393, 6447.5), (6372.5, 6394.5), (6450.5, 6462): 0.88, 56.4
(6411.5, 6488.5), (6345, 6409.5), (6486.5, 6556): -0.39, 56.9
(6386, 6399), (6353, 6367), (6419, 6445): 0.55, 56.1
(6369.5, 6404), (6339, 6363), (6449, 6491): 0.45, 55.9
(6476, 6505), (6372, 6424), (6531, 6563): 0.51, 58.2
